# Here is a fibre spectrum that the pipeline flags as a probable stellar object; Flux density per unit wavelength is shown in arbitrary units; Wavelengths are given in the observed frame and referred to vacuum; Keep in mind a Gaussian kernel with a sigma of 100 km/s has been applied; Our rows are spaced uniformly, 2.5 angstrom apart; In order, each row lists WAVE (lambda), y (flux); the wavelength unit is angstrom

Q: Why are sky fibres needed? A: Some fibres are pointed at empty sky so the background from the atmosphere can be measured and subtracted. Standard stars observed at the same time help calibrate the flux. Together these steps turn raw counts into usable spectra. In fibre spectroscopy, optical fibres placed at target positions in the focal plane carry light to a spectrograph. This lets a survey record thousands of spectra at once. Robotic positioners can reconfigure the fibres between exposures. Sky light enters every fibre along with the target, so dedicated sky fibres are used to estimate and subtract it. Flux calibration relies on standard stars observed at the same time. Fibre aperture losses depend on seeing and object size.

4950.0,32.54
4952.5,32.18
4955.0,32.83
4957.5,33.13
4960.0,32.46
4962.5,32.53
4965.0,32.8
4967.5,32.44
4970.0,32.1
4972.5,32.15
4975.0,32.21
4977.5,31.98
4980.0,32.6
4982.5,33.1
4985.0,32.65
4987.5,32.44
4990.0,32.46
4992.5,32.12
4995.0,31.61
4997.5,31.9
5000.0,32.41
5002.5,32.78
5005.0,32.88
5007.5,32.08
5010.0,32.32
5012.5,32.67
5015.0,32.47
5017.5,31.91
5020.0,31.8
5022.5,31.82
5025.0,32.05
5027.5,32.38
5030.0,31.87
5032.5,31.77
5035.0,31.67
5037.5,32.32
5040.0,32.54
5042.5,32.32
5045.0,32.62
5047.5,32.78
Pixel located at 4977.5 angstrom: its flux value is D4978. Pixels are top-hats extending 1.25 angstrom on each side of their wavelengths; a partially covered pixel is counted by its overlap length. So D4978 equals 31.98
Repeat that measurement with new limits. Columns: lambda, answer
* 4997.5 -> 31.9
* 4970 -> 32.1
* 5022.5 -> 31.82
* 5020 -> 31.8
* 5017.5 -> 31.91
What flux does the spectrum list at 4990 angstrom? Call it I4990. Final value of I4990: 32.46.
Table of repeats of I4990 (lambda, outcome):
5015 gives 32.47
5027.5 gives 32.38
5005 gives 32.88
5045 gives 32.62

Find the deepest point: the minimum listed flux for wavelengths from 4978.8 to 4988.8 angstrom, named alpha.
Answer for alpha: 32.44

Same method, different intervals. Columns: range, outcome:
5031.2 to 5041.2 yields 31.67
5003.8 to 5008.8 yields 32.08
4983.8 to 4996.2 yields 31.61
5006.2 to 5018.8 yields 31.91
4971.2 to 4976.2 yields 32.15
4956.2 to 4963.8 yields 32.46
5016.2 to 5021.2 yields 31.8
